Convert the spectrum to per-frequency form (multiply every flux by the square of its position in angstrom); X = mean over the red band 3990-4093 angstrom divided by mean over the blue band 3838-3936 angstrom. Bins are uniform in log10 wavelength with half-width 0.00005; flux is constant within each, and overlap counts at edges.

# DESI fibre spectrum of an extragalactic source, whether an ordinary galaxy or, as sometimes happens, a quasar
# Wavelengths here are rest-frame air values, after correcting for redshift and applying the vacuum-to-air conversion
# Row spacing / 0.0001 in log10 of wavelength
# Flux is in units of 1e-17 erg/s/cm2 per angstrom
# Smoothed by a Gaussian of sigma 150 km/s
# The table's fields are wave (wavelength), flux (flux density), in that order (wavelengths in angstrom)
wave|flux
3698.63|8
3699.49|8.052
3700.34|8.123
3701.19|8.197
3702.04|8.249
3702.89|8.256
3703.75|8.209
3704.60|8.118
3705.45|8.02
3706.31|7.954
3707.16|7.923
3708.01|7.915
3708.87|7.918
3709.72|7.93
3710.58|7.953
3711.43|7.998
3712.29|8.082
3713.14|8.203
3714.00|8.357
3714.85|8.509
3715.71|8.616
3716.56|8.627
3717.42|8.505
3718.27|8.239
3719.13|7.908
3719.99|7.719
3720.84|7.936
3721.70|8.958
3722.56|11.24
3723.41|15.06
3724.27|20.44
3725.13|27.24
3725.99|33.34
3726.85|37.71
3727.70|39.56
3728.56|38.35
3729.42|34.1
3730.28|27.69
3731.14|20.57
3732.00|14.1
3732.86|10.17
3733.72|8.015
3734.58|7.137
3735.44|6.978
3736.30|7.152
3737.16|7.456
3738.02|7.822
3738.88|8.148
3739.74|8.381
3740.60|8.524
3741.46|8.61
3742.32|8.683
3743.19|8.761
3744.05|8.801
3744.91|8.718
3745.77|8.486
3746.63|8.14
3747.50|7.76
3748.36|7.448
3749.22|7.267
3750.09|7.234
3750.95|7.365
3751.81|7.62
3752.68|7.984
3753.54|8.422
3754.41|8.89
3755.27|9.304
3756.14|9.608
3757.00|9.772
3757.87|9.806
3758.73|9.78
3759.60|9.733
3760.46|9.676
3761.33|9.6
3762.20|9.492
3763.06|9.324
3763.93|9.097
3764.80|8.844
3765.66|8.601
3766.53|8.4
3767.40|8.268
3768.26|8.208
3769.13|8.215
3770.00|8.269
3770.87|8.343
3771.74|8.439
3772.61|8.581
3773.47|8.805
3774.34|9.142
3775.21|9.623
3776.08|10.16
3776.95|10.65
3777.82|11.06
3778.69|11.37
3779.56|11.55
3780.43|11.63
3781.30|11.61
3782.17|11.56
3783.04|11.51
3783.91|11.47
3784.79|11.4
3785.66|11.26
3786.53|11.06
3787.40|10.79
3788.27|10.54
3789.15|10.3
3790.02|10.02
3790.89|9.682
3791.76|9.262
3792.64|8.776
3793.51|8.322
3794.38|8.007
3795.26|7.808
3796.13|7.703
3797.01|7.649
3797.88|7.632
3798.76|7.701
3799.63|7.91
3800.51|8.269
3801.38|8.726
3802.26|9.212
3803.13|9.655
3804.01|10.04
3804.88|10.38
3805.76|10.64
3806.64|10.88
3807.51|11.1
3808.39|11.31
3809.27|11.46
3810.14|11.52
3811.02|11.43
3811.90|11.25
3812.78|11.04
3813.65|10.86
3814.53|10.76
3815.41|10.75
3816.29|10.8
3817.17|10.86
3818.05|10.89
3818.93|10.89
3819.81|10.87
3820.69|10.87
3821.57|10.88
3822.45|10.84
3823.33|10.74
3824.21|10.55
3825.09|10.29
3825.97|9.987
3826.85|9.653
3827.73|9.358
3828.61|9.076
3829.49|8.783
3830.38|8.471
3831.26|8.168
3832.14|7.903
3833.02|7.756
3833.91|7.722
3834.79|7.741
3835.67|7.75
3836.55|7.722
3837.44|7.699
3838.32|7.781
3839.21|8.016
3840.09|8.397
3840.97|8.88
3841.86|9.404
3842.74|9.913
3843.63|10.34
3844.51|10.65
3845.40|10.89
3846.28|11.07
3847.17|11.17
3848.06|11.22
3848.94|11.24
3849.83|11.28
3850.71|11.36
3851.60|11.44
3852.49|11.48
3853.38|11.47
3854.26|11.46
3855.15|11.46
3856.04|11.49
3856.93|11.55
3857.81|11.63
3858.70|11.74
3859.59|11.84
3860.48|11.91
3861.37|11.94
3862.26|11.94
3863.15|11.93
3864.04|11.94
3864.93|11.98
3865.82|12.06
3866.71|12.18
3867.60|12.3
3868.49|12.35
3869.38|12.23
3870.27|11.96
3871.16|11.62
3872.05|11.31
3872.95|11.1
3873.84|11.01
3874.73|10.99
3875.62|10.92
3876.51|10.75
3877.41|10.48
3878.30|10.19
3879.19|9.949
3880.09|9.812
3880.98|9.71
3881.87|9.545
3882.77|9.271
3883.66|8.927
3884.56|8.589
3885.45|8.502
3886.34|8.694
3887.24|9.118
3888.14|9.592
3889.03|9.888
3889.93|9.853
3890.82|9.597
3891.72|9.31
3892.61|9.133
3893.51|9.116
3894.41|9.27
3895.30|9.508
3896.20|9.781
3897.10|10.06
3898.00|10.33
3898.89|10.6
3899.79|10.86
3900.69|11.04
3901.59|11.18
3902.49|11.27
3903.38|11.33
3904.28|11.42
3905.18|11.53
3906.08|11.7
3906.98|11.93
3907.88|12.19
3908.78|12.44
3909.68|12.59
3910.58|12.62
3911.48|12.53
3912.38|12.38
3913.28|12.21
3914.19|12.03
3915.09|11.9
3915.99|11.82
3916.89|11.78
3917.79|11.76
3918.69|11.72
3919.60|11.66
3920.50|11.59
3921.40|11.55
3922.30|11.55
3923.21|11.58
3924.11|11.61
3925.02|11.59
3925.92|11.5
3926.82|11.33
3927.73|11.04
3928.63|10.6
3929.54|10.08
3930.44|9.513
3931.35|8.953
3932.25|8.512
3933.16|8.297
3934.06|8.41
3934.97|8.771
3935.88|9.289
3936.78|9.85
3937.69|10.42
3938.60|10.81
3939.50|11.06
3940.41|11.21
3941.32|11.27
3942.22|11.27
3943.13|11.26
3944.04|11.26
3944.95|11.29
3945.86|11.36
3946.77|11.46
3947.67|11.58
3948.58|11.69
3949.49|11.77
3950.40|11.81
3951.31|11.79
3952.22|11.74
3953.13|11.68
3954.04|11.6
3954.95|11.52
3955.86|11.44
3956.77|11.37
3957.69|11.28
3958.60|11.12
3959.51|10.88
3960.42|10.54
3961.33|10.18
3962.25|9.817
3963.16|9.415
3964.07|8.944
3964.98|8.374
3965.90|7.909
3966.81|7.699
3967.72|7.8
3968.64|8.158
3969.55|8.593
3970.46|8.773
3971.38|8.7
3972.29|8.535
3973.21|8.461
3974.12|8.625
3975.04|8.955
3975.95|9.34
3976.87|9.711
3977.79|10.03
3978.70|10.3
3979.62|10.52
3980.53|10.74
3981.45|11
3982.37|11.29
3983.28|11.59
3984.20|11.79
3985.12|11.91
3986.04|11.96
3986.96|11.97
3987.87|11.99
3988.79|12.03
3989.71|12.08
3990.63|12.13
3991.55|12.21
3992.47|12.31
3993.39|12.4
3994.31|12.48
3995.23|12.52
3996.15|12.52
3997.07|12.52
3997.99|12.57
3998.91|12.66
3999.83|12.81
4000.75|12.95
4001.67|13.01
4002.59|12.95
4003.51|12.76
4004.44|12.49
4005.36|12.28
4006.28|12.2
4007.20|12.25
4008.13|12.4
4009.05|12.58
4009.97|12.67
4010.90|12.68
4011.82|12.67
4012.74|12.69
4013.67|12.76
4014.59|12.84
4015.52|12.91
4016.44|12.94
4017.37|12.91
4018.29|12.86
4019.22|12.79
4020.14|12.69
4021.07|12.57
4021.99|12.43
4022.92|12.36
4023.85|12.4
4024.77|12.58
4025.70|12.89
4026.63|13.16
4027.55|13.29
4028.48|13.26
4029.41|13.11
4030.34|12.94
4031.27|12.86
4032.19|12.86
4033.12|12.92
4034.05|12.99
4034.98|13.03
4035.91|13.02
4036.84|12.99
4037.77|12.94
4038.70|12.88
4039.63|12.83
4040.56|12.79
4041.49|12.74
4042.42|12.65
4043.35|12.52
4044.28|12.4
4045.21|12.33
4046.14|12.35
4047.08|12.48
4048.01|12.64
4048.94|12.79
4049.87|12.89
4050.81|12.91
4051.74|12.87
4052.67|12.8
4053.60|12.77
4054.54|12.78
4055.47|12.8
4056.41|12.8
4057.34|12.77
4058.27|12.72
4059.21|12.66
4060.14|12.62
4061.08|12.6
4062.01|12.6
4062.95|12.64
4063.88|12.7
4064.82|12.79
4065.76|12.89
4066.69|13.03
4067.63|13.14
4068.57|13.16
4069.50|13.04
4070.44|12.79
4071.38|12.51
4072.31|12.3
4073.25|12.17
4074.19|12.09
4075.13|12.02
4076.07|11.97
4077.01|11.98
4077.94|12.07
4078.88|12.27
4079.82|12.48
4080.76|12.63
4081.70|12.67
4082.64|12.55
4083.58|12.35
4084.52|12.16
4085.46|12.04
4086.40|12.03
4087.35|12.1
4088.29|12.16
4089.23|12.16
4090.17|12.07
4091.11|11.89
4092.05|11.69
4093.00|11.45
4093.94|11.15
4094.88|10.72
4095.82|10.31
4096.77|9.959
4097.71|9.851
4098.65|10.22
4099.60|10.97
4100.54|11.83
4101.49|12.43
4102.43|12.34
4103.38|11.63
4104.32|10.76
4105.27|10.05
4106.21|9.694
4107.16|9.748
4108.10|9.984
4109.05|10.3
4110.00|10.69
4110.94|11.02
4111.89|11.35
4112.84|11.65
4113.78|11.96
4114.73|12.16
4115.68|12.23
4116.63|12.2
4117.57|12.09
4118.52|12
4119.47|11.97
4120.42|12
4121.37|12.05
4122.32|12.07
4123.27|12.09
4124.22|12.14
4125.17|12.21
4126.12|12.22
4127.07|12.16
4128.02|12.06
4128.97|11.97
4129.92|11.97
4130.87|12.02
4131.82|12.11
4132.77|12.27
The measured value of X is 1.26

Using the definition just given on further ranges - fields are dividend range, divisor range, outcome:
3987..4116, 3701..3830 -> 1.34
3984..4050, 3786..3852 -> 1.43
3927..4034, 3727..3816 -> 1.20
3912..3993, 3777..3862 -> 1.13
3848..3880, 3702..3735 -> 0.89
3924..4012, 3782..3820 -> 1.18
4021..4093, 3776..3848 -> 1.44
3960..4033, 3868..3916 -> 1.14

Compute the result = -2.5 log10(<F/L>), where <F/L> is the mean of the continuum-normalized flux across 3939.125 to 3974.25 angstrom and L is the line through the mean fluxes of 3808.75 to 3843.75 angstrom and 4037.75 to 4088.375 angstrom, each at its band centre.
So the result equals 0.09 mag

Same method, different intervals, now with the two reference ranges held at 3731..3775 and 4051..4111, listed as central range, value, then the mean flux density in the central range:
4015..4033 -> -0.128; 12.8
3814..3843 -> 0.013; 9.4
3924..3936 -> 0.060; 9.93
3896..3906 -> -0.072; 10.9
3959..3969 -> 0.190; 9.08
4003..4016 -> -0.120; 12.6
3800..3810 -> -0.099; 10.2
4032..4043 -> -0.120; 12.9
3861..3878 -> -0.173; 11.6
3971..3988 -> 0.062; 10.4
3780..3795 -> -0.142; 10.4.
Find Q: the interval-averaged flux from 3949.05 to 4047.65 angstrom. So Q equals 11.7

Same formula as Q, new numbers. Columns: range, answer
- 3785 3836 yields 9.75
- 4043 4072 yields 12.7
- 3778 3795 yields 10.5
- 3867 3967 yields 10.7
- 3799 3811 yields 10.1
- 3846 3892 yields 10.9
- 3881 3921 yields 10.7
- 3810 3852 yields 9.92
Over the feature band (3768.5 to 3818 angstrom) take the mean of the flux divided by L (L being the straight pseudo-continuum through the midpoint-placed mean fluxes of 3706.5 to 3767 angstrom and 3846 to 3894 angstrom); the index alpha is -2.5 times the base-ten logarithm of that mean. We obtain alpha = 0.13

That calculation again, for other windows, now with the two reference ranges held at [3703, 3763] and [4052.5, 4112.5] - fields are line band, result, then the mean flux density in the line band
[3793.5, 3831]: 0.17 mag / 9.91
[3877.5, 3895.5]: 0.24 mag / 9.4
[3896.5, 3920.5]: 0.01 mag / 11.6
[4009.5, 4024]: -0.08 mag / 12.7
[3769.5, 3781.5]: 0.17 mag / 9.9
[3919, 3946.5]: 0.11 mag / 10.6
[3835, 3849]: 0.23 mag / 9.44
